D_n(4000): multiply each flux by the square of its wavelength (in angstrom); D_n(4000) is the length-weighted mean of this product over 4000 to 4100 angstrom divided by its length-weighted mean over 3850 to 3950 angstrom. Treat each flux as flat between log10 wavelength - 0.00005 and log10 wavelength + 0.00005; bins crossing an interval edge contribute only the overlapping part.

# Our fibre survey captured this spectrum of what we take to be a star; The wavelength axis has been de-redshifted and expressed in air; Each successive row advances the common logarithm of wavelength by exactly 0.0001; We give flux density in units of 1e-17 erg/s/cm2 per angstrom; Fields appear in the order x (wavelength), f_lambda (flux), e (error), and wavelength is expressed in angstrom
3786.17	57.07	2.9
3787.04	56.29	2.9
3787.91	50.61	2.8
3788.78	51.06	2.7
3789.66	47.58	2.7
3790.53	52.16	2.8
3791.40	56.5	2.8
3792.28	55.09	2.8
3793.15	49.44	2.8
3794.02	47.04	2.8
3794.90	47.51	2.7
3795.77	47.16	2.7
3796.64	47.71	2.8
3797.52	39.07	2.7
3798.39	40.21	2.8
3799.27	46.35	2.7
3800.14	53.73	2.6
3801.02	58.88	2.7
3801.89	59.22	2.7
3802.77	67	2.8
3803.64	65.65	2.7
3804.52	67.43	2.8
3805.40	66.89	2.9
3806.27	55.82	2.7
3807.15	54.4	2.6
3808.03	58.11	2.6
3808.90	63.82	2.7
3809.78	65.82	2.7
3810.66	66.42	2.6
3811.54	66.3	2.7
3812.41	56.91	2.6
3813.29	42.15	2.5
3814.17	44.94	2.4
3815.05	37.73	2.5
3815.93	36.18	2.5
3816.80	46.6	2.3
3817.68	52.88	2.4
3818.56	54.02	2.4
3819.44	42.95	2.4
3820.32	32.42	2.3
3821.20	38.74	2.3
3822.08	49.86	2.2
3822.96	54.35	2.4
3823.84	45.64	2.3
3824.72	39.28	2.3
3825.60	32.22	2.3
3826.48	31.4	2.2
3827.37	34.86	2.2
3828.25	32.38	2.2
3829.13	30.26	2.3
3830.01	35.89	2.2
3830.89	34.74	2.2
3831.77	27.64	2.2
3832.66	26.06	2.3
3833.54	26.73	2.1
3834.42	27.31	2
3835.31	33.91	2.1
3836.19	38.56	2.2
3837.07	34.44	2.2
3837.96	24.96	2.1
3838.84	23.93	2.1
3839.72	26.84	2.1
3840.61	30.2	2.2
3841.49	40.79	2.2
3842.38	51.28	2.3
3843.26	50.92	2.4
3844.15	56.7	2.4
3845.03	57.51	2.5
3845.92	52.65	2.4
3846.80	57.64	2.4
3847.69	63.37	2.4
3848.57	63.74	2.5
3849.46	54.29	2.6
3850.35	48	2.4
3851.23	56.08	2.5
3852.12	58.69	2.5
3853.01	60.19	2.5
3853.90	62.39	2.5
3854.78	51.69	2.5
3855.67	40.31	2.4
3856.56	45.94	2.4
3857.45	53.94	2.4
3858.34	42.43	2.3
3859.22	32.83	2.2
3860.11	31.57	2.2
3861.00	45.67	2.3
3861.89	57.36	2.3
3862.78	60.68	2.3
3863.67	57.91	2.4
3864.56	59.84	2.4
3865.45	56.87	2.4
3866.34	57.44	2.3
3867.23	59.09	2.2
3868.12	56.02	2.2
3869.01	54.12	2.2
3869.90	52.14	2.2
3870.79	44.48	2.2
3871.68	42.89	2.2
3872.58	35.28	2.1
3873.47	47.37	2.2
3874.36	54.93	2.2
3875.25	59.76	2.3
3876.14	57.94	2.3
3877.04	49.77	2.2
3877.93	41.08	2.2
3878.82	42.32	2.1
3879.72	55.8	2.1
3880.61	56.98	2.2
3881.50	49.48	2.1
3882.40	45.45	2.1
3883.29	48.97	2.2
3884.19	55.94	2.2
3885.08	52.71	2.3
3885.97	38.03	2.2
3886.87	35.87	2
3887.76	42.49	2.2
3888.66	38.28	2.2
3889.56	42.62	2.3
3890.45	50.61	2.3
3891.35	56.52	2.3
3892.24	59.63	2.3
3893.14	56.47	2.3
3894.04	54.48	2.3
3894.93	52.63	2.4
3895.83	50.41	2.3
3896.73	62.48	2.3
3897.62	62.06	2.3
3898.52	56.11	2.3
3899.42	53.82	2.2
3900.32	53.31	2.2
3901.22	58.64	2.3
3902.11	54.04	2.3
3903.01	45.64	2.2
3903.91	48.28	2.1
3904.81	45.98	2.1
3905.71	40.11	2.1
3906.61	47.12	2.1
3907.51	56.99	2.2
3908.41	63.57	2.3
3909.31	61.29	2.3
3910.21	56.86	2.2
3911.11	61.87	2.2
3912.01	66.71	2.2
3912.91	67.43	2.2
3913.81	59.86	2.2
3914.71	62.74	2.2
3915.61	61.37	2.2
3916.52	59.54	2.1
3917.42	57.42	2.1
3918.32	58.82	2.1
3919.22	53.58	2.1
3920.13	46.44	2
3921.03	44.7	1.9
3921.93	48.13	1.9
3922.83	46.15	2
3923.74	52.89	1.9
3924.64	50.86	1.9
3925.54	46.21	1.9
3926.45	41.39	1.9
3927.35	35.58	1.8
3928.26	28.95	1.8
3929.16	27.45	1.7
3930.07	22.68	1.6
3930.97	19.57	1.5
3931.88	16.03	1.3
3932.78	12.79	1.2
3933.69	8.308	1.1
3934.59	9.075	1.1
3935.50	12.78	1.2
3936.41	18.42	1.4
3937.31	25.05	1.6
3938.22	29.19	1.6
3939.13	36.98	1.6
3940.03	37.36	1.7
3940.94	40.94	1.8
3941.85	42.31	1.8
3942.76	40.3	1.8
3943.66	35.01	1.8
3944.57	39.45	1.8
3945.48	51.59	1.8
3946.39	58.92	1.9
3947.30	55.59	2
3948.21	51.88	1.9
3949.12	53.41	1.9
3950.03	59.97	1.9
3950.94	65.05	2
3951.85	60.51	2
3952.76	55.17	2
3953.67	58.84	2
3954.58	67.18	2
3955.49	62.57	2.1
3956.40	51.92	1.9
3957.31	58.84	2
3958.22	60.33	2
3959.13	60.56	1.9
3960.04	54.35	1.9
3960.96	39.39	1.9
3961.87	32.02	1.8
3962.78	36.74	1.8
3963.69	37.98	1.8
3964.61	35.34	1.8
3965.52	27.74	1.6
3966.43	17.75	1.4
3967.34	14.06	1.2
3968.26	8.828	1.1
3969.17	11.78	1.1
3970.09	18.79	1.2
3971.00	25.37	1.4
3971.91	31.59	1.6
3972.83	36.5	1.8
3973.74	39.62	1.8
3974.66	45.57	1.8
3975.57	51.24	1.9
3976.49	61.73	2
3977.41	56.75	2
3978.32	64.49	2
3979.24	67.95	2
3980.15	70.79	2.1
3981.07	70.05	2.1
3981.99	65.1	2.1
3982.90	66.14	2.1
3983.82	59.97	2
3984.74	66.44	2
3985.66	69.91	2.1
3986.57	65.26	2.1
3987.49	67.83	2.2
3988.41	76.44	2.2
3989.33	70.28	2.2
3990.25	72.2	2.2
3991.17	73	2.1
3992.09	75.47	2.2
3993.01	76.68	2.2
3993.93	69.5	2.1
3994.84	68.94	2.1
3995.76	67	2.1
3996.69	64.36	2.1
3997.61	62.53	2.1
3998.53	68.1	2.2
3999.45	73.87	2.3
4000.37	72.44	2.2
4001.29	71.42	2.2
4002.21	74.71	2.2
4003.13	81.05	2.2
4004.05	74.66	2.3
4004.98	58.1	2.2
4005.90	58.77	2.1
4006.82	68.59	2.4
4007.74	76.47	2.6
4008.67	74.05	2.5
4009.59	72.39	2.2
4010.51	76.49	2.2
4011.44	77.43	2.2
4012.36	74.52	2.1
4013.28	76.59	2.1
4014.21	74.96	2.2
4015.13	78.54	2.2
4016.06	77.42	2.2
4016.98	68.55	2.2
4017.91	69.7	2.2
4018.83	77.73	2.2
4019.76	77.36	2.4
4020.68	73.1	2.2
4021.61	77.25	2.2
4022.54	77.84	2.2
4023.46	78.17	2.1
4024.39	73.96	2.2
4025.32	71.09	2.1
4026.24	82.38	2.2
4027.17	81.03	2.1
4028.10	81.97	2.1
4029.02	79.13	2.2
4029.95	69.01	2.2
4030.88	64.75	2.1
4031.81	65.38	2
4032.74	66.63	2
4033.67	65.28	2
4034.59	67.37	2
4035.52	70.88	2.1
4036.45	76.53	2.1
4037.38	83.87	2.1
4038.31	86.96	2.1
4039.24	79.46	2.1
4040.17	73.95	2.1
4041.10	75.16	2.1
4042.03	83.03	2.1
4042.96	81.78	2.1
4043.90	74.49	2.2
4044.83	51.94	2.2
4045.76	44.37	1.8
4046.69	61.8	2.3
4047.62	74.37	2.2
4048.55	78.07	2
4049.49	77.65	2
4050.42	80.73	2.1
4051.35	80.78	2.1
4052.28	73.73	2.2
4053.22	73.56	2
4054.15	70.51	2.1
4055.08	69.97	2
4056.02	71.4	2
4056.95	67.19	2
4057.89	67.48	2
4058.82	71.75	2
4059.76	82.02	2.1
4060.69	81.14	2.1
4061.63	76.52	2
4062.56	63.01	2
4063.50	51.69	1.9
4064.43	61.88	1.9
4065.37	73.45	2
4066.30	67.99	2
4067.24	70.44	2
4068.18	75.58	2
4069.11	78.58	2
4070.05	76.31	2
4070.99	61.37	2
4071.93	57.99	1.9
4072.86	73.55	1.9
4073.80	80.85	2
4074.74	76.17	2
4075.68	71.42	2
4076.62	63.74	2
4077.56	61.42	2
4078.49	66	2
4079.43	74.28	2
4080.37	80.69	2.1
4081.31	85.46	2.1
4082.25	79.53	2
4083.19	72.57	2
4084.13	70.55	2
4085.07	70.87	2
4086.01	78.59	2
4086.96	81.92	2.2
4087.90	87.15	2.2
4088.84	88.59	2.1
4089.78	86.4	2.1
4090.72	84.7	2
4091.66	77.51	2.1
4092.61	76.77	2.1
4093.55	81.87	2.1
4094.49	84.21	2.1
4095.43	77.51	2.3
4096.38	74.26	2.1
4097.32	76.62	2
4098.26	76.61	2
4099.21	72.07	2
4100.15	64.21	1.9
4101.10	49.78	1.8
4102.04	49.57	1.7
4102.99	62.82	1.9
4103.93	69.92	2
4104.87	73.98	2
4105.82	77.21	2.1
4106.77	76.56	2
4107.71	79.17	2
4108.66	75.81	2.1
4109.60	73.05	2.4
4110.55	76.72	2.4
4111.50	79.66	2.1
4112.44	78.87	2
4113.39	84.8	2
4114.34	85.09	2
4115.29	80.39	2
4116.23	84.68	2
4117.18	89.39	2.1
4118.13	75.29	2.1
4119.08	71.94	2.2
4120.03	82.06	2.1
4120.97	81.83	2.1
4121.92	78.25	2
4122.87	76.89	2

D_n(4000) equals 1.67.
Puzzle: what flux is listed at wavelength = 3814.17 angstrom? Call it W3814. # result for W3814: 44.94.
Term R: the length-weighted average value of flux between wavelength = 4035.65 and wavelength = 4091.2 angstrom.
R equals 73.6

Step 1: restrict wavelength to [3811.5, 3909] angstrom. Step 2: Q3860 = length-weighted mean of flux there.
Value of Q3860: 47.3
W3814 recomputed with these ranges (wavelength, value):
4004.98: 58.1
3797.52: 39.07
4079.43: 74.28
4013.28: 76.59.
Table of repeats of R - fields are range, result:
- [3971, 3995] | 62.3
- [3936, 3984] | 45.7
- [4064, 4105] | 73.3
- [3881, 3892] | 46.7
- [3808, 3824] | 50.2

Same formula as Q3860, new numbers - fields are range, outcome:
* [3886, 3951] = 46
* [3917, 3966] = 42.2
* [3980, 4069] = 72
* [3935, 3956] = 46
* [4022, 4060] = 73.3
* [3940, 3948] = 45.2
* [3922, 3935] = 30.5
